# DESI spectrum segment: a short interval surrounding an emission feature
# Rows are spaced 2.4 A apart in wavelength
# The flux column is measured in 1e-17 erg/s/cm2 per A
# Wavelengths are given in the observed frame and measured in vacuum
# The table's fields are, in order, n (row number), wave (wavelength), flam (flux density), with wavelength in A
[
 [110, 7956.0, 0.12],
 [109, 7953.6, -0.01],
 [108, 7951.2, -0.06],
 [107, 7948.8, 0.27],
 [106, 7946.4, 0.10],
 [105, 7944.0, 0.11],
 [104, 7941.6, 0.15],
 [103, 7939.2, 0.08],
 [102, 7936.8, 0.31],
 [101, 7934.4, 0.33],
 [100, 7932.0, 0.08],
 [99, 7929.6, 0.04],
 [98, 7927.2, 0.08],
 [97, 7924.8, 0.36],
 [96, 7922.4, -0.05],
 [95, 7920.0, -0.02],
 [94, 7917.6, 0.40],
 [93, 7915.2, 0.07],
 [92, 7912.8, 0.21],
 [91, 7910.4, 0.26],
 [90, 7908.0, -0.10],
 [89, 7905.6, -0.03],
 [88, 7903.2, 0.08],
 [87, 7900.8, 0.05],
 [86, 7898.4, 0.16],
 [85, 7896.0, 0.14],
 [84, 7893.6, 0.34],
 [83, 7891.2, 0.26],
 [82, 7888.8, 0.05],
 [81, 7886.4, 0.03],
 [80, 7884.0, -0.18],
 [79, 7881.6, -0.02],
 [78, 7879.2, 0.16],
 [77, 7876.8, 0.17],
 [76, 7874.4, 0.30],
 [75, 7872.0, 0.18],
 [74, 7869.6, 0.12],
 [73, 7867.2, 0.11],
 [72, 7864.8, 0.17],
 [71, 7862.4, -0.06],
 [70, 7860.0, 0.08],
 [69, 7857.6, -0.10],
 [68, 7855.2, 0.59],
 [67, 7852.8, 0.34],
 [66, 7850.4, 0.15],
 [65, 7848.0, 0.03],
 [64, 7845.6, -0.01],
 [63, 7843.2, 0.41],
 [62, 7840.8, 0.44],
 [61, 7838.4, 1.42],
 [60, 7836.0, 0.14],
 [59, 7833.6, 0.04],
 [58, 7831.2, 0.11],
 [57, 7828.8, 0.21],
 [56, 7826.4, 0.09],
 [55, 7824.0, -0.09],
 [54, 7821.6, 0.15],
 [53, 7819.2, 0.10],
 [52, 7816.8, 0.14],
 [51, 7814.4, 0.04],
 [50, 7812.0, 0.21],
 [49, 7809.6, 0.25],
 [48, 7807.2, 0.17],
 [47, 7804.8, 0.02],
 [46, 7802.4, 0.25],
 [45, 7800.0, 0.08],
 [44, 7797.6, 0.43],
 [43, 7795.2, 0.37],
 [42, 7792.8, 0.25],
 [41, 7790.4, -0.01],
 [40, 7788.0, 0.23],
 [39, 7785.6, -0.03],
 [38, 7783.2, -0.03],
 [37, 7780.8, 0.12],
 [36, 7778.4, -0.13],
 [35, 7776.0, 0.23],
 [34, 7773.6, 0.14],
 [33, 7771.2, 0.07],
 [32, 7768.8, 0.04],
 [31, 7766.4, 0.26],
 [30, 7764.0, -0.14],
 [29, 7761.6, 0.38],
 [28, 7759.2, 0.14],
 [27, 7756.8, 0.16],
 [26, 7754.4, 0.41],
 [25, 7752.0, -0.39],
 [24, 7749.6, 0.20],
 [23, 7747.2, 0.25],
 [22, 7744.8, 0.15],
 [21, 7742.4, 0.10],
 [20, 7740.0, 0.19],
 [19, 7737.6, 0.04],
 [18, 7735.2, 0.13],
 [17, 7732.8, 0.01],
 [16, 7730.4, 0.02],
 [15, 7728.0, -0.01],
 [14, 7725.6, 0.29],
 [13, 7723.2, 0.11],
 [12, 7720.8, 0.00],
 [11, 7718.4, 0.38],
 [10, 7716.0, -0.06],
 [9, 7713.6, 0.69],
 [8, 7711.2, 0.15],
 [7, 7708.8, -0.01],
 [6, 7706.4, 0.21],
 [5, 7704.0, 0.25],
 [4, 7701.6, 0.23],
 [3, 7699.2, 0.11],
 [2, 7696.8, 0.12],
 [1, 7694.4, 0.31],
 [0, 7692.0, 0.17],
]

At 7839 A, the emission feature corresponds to H-alpha 6563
